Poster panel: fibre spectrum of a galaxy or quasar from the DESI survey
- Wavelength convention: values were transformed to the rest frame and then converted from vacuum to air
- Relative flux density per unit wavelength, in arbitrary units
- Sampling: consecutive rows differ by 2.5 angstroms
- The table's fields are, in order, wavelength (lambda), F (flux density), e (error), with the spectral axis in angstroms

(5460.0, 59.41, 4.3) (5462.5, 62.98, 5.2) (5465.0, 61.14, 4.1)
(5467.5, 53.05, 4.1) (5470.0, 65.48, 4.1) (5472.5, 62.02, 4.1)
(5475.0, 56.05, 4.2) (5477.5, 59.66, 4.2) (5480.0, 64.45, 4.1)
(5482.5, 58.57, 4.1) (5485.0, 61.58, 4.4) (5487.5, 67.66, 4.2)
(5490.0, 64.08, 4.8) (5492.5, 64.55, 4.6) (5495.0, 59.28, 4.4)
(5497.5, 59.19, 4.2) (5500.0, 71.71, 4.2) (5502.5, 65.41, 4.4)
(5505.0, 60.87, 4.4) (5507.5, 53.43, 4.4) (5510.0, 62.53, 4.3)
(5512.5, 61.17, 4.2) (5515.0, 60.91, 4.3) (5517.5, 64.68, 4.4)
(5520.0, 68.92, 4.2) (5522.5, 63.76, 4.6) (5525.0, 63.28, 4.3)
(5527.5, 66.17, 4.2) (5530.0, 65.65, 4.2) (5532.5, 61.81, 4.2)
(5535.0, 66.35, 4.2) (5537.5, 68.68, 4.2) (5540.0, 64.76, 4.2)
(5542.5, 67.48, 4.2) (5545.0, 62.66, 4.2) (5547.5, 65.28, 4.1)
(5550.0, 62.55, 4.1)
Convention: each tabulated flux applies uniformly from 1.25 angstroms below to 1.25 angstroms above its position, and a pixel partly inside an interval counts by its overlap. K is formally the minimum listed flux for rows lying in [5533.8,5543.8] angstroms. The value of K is 64.76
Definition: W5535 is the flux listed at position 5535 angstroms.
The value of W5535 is 66.35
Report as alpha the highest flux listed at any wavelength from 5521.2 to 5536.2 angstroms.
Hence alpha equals 66.35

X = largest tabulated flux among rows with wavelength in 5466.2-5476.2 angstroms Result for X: 65.48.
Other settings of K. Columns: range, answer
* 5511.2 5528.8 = 60.91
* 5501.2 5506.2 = 60.87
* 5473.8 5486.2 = 56.05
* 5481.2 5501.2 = 58.57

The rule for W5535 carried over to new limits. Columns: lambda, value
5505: 60.87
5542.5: 67.48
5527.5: 66.17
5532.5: 61.81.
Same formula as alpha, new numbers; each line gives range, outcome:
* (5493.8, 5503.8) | 71.71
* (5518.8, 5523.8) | 68.92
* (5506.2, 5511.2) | 62.53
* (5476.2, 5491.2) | 67.66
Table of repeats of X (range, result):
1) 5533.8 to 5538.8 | 68.68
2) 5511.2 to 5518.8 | 64.68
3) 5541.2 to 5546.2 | 67.48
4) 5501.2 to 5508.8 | 65.41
